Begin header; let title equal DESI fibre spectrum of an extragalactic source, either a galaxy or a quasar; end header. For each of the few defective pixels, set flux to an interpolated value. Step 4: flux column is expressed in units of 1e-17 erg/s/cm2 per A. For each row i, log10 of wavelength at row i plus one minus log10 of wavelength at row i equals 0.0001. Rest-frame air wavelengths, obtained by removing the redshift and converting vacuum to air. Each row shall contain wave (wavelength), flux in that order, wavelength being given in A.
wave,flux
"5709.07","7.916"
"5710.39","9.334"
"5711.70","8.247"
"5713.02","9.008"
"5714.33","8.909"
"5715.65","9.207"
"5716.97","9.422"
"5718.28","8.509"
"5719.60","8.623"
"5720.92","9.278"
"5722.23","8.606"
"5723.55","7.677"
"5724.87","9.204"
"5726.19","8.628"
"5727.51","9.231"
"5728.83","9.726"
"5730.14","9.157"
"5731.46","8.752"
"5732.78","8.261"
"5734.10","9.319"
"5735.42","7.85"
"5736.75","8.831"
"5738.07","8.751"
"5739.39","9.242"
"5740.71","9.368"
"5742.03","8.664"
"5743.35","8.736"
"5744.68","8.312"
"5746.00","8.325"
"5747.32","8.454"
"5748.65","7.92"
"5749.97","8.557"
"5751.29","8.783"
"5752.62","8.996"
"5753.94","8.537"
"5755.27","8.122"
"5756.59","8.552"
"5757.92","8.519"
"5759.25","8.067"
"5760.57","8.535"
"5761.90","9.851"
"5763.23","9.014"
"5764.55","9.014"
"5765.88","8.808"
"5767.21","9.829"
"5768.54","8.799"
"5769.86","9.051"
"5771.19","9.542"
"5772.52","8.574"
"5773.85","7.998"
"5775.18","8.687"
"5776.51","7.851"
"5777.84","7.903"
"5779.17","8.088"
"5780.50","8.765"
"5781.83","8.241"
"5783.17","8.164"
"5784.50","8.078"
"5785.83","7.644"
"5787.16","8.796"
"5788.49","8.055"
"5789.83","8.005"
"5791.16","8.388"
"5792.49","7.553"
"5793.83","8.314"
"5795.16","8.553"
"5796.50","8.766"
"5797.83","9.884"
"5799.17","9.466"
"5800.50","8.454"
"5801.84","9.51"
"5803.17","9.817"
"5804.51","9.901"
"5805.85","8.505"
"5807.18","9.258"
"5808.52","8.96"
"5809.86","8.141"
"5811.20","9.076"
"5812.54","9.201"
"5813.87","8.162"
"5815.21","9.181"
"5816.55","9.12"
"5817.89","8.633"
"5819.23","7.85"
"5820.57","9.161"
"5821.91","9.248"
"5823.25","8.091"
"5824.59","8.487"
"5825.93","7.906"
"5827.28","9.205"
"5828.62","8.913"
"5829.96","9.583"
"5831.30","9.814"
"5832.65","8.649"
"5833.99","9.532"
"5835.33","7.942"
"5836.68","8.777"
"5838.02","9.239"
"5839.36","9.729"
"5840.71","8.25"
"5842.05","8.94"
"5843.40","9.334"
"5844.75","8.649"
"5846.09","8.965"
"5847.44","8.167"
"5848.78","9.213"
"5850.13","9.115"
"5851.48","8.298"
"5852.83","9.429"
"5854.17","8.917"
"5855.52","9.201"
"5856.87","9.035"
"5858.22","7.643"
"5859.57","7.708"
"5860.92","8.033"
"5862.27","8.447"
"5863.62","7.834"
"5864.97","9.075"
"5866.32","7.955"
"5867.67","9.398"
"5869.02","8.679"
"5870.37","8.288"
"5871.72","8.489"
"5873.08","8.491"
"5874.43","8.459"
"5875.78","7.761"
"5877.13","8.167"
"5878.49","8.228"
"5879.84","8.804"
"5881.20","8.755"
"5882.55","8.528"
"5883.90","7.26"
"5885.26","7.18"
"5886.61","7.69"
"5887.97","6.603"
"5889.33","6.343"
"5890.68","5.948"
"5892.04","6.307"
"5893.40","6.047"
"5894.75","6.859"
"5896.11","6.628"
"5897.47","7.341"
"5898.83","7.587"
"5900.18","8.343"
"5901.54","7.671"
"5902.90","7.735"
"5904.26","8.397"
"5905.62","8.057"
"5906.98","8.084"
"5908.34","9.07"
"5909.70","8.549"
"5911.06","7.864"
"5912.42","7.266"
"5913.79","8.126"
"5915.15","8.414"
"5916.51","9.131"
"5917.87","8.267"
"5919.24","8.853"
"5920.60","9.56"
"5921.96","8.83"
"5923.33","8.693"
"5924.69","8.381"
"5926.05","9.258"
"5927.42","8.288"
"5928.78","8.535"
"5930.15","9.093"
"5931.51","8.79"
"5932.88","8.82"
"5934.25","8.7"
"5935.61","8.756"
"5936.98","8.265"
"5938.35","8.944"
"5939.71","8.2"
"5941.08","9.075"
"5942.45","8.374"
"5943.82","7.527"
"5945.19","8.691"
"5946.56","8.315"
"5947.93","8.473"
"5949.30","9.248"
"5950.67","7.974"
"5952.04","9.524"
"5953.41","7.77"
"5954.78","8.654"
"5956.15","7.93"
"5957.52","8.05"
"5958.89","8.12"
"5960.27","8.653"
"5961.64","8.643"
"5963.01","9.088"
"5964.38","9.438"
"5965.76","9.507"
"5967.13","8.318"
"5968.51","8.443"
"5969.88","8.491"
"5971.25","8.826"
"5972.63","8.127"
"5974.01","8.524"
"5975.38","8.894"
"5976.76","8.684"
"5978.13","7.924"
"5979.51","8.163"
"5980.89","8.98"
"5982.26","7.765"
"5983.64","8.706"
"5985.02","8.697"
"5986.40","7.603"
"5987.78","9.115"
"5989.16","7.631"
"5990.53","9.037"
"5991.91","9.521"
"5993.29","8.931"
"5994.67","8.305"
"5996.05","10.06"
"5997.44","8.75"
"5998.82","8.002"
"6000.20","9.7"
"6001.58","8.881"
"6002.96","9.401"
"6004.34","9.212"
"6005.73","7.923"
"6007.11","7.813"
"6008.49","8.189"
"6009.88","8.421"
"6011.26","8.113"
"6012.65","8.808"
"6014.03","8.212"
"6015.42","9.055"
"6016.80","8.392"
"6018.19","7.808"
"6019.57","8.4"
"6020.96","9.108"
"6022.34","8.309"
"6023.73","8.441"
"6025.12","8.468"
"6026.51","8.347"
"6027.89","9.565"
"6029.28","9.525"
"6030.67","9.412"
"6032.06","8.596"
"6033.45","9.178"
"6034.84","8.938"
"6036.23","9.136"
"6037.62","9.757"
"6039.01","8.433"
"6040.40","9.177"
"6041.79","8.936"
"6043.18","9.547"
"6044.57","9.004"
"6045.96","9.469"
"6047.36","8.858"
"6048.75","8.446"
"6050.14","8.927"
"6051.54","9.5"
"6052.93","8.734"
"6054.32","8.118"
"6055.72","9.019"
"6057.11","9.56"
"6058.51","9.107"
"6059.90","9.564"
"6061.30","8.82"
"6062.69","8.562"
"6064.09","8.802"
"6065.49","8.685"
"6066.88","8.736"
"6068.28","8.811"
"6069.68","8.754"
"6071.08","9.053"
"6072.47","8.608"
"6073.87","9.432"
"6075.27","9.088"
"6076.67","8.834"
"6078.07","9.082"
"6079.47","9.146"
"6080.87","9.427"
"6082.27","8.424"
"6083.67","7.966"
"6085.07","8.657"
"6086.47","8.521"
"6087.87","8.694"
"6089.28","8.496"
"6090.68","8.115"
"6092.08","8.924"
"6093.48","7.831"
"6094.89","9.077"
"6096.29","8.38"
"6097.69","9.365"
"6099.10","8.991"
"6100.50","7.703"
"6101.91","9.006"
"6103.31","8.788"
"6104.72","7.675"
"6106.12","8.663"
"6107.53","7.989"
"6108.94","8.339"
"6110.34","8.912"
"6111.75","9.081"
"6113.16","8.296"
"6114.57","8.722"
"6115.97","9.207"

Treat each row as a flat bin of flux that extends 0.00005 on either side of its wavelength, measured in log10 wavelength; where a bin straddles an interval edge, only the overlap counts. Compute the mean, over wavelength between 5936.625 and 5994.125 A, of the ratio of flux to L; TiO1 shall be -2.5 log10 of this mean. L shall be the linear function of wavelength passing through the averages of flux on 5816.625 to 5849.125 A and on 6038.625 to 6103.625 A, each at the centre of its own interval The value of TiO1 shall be 0.04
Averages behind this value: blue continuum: 8.85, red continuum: 8.84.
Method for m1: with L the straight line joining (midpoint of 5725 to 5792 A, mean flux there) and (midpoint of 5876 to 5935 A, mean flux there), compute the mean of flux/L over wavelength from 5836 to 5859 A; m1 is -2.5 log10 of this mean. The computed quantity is -0.08 mag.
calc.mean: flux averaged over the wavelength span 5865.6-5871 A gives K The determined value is 8.59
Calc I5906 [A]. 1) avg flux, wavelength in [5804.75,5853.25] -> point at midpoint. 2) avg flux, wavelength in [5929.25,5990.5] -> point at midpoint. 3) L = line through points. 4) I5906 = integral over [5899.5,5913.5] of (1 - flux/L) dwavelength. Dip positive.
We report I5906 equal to 0.9 A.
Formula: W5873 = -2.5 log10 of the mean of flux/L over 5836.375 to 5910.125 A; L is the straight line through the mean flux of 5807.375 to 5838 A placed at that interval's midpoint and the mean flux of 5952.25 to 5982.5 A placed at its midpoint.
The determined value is 0.07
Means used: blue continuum 8.82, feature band 8.17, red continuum 8.53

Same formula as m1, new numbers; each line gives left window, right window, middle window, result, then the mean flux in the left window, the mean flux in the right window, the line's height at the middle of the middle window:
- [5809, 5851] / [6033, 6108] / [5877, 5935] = 0.105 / 8.85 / 8.83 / 8.84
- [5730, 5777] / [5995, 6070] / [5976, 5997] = 0.026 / 8.71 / 8.84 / 8.82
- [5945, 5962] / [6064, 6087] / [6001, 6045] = -0.012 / 8.45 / 8.83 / 8.67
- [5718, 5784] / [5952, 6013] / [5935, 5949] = 0.017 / 8.68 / 8.6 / 8.61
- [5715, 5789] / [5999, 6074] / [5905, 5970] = 0.027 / 8.67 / 8.84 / 8.78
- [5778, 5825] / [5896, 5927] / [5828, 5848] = -0.053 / 8.67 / 8.3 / 8.54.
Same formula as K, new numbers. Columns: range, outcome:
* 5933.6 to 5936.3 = 8.74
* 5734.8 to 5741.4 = 8.81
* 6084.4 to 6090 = 8.59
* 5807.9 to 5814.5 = 8.71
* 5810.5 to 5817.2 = 8.95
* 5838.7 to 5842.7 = 8.97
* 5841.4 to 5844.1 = 9.1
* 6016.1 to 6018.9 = 8.13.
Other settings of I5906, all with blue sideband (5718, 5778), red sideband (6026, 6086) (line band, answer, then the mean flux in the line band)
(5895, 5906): 1.45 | 7.68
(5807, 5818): -0.10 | 8.85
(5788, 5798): 0.44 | 8.37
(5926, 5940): 0.30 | 8.68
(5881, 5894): 2.69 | 7.01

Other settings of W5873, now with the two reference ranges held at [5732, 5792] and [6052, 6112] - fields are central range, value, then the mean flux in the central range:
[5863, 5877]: 0.02 mag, 8.44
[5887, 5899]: 0.29 mag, 6.61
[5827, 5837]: -0.06 mag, 9.06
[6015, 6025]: 0.03 mag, 8.49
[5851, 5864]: 0.02 mag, 8.47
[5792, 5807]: -0.05 mag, 9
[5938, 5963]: 0.03 mag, 8.47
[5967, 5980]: 0.03 mag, 8.45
